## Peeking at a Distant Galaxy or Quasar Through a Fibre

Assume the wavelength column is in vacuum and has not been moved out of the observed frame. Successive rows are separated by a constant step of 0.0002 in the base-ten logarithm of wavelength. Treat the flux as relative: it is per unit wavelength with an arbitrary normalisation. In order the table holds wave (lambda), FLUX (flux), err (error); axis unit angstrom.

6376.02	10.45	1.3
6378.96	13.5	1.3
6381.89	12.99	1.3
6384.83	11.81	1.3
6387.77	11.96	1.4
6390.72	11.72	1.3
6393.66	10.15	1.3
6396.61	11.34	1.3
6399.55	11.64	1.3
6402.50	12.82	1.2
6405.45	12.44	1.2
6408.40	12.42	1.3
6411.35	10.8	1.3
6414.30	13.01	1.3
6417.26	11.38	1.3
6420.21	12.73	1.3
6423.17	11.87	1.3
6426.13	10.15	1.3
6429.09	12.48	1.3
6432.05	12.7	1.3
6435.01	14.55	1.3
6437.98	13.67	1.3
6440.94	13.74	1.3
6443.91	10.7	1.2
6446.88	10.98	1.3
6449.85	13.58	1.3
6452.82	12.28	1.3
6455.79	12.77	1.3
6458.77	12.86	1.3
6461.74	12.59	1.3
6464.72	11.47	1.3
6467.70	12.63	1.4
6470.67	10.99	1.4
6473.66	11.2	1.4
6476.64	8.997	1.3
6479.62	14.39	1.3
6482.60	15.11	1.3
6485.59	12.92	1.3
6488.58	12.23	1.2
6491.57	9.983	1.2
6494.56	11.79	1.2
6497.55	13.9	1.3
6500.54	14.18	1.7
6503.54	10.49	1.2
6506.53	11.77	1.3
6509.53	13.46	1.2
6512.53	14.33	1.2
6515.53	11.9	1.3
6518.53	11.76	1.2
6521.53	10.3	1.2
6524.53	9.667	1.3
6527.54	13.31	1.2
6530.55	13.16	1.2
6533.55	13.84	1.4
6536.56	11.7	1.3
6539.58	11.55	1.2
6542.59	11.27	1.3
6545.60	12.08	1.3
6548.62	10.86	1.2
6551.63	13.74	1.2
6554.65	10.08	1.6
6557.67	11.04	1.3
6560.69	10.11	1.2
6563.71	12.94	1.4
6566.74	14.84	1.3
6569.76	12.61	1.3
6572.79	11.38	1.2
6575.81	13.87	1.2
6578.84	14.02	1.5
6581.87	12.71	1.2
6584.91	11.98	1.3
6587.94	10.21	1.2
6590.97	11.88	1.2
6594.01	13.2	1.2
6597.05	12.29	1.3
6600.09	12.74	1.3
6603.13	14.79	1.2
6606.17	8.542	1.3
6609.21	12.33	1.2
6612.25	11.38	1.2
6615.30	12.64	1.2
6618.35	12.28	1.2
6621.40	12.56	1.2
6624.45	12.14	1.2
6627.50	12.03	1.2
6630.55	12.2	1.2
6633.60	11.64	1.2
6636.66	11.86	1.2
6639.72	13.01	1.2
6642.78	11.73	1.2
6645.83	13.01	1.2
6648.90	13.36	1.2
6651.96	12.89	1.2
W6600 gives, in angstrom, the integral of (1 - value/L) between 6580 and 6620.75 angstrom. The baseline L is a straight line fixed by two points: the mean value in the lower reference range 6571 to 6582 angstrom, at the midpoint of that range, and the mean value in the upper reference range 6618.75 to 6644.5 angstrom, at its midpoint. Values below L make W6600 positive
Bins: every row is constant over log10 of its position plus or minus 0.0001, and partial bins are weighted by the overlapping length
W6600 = 1.8 angstrom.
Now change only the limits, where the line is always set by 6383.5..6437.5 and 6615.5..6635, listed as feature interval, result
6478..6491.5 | -1.3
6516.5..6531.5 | 0.6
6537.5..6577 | 0.4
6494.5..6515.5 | -1.3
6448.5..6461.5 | -0.8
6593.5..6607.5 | -0.2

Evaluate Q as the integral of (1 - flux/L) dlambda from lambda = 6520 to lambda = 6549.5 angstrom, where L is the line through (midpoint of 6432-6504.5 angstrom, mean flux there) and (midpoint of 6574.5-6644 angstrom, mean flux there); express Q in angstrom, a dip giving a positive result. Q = 1.3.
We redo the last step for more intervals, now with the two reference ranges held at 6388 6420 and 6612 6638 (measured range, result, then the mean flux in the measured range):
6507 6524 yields -0.3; 12.2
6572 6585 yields -1.0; 13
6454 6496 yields -0.8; 12.1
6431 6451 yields -1.6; 12.8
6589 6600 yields -0.3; 12.4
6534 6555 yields 0.3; 11.8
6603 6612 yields 0.5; 11.4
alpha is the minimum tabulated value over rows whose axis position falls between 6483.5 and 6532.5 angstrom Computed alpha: 9.667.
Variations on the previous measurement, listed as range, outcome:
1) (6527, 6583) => 10.08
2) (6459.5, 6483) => 8.997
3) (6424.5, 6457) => 10.15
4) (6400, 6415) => 10.8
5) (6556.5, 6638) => 8.542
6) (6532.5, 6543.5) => 11.27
